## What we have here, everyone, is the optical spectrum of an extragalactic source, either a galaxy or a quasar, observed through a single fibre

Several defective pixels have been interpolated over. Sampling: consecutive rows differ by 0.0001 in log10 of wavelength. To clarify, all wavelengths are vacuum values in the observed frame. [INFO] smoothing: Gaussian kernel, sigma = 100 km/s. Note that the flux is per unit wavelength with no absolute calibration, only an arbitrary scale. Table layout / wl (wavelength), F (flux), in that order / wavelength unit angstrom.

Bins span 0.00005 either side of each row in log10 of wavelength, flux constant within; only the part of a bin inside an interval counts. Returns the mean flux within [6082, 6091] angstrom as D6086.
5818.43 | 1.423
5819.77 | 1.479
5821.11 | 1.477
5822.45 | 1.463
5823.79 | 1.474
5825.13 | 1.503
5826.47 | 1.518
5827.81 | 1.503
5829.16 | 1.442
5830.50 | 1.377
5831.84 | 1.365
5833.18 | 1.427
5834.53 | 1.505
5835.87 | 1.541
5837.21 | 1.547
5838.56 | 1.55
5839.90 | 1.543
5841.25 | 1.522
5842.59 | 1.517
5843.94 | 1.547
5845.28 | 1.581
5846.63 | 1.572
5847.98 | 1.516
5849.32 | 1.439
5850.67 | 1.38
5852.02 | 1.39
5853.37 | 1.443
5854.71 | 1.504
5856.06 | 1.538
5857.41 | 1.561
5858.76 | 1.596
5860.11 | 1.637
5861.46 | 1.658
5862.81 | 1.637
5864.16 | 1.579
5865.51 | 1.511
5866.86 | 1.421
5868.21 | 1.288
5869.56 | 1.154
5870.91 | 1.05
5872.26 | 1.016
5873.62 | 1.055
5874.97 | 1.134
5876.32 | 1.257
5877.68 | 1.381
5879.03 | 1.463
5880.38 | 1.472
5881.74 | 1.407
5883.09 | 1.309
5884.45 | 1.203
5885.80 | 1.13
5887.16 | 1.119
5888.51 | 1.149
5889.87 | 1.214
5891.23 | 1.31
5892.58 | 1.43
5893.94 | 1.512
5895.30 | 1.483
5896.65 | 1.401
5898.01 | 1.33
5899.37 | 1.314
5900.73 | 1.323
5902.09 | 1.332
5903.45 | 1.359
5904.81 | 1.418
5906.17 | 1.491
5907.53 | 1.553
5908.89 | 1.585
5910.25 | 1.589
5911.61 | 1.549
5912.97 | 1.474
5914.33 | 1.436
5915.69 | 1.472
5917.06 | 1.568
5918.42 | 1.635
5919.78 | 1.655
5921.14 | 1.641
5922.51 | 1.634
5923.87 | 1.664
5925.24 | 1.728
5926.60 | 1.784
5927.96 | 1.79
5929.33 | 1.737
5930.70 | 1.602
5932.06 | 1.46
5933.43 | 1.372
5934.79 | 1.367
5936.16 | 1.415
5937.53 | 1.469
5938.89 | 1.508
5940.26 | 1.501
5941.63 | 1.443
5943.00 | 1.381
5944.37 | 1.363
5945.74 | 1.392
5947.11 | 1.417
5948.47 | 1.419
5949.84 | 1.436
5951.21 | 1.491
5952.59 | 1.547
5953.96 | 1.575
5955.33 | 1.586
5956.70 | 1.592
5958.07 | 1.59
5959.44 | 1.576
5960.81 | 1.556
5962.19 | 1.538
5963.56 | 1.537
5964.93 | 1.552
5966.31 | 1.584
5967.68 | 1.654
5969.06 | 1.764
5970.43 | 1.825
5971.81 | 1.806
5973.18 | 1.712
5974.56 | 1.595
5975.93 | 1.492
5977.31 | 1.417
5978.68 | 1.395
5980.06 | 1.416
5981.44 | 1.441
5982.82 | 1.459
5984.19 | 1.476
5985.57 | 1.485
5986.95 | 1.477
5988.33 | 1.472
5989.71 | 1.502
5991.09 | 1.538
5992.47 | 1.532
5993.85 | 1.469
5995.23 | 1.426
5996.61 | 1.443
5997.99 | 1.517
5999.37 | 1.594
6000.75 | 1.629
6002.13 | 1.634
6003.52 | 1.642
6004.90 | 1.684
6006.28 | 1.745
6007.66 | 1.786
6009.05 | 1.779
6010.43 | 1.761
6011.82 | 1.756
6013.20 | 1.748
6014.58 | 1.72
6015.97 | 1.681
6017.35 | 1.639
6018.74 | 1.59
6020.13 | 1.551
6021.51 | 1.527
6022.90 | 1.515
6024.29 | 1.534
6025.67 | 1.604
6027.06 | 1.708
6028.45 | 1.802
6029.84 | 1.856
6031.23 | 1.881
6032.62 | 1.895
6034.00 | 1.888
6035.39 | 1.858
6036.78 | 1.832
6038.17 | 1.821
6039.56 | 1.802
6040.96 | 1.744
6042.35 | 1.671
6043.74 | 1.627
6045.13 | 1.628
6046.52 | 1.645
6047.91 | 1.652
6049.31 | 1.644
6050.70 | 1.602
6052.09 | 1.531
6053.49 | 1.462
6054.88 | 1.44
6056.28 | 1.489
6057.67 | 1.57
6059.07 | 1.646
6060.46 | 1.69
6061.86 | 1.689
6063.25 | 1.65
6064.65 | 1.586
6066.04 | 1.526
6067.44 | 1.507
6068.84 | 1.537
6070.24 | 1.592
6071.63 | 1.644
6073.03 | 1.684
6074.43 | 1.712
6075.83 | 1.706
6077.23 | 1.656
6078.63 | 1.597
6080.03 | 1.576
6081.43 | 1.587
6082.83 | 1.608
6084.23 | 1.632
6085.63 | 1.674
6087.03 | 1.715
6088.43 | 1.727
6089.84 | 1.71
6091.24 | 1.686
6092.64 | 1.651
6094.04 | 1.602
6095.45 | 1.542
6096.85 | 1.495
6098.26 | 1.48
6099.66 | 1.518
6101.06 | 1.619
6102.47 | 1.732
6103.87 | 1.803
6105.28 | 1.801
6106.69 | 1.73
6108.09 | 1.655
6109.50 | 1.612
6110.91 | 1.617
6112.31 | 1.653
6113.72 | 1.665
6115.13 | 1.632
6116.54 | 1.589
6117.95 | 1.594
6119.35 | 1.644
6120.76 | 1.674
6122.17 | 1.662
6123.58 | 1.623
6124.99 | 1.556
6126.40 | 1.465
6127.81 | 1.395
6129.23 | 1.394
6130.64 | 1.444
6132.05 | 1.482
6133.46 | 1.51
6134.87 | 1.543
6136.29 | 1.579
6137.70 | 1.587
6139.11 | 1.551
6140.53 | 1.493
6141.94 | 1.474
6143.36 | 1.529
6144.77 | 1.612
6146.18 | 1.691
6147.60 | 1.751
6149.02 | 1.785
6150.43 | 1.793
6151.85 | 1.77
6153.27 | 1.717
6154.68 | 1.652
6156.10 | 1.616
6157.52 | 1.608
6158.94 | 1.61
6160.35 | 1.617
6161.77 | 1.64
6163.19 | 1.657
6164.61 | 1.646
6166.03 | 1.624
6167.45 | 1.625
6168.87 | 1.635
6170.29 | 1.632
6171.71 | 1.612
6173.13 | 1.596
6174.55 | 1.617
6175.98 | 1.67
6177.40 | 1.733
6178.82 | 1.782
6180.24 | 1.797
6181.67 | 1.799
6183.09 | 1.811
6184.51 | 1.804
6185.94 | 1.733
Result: 1.68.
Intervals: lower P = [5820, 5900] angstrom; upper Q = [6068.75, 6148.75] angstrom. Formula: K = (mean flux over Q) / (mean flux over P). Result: 1.14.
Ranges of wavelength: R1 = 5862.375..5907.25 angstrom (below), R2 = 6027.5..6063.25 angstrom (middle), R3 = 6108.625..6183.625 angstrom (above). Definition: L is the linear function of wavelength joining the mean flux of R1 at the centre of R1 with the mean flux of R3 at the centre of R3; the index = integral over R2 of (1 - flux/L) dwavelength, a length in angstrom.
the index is -4.4 angstrom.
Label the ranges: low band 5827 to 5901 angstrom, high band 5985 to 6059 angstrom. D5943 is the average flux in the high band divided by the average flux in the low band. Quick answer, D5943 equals 1.17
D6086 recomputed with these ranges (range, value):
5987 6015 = 1.62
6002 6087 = 1.66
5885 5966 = 1.48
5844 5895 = 1.38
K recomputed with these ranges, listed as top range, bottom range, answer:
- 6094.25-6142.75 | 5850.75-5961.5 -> 1.09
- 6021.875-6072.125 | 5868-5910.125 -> 1.26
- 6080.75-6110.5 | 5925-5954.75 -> 1.09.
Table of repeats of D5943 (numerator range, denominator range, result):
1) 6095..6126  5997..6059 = 0.97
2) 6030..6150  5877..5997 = 1.09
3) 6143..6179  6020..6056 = 0.99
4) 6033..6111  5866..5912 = 1.24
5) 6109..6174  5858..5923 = 1.14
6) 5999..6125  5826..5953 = 1.14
